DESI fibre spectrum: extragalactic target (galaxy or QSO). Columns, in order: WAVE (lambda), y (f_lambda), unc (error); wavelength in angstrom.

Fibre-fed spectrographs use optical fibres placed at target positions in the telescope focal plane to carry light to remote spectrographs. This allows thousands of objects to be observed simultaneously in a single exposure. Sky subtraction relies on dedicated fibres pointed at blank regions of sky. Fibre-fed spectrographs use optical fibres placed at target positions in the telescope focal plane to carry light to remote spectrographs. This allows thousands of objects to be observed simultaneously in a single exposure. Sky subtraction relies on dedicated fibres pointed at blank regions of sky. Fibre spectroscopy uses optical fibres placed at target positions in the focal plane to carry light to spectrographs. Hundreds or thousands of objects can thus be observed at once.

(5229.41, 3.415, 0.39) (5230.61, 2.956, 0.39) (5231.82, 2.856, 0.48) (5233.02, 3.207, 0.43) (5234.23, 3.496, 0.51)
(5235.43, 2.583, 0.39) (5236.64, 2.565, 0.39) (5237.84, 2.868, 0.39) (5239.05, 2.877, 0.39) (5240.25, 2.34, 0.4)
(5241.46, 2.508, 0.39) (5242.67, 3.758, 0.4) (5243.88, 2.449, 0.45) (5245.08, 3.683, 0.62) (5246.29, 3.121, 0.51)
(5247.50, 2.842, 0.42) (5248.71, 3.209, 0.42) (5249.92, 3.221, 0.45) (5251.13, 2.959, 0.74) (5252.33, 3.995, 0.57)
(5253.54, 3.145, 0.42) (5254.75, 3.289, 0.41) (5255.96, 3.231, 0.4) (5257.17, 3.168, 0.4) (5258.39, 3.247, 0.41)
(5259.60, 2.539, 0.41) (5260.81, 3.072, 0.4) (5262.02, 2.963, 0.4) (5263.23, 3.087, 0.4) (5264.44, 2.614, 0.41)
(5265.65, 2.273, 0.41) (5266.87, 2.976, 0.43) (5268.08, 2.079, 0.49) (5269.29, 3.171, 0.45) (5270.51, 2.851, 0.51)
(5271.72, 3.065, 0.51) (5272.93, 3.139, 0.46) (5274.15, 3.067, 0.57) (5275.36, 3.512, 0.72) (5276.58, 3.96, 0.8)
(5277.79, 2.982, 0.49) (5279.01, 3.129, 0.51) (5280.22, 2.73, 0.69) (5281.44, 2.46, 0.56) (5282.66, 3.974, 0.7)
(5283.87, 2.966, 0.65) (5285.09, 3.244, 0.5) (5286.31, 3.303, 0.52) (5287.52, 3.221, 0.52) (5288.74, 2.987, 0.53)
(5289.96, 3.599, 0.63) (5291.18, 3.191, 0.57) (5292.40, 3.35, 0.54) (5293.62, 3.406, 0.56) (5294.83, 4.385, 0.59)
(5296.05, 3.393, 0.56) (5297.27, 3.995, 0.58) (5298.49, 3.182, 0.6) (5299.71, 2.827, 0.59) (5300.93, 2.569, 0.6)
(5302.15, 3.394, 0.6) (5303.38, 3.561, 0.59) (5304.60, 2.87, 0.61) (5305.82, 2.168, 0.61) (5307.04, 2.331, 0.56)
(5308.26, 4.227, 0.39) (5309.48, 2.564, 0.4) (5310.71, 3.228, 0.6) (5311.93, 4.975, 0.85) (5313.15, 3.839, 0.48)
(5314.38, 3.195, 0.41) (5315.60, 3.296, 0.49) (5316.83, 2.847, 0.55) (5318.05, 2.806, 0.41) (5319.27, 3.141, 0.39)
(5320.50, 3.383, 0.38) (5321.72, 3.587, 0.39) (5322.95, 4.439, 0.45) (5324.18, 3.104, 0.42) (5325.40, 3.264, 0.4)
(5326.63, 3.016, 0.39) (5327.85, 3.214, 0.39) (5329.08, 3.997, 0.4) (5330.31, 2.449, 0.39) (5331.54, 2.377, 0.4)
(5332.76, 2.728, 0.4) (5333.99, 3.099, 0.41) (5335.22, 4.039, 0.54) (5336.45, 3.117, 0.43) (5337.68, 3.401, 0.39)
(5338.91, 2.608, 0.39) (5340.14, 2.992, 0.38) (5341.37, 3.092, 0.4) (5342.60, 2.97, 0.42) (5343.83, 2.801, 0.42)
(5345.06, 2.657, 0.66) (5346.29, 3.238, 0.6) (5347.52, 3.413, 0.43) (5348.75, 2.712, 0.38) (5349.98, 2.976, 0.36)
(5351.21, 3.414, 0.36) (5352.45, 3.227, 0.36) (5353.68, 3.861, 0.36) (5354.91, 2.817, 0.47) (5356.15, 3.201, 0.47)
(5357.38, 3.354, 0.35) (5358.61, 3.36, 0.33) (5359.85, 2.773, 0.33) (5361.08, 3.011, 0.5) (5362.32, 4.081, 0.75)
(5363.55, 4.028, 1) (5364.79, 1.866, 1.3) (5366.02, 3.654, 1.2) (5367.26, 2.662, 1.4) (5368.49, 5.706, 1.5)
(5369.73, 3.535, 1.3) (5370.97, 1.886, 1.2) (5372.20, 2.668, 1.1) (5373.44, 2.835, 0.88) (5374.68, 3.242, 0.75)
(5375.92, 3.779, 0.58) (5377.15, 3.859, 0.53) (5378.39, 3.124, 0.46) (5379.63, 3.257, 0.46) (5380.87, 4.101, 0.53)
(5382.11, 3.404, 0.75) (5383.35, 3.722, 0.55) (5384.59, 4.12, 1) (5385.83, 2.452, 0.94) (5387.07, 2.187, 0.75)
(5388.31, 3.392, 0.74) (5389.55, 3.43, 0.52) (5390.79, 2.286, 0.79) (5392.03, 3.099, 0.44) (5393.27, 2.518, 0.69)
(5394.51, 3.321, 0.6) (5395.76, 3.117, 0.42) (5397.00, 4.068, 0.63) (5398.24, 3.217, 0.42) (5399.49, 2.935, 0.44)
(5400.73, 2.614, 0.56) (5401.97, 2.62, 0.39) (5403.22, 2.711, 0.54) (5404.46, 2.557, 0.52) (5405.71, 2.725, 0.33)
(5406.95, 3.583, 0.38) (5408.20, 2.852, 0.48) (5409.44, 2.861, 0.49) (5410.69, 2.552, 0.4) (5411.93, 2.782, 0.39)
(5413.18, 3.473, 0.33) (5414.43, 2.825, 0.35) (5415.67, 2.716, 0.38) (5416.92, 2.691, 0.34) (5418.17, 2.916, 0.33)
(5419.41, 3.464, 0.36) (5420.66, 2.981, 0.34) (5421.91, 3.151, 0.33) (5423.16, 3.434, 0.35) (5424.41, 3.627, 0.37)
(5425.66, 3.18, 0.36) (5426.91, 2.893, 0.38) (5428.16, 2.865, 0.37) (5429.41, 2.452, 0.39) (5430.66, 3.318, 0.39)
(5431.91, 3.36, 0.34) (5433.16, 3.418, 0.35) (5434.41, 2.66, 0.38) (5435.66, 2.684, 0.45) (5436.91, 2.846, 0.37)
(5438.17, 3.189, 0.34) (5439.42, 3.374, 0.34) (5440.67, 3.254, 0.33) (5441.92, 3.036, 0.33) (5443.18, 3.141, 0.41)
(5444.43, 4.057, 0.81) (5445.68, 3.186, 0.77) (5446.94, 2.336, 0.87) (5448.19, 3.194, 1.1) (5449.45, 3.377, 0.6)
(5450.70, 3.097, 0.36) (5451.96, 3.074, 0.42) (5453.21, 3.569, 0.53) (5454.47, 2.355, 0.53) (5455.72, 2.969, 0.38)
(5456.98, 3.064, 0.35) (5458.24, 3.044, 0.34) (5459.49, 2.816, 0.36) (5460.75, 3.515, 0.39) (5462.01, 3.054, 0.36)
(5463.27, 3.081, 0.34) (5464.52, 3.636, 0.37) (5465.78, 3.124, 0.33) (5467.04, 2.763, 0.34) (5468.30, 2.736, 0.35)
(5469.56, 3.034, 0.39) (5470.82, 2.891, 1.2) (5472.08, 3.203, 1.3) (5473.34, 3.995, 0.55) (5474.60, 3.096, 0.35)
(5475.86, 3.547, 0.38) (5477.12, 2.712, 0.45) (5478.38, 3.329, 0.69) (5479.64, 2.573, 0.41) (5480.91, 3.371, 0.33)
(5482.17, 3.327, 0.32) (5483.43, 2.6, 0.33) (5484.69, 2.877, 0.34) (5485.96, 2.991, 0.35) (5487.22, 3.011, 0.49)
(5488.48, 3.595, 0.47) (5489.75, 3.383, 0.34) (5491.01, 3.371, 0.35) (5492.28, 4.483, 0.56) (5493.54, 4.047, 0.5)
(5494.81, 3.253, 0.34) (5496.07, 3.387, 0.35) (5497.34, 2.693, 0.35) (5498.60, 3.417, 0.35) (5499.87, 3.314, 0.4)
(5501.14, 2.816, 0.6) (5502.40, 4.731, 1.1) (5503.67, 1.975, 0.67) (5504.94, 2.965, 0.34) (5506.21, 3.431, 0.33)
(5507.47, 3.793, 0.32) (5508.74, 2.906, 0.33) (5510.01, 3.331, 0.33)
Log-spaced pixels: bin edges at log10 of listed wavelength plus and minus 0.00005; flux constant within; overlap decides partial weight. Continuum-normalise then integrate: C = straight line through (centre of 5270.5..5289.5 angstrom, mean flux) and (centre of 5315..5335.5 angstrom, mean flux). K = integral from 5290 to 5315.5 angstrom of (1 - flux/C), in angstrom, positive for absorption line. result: -1.2 angstrom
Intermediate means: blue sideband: 3.18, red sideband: 3.21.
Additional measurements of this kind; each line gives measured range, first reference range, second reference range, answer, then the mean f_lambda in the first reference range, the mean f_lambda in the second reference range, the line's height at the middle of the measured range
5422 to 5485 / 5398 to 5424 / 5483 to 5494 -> 1.32 angstrom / 2.94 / 3.38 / 3.18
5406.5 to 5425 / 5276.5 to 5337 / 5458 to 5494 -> 0.99 angstrom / 3.26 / 3.21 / 3.23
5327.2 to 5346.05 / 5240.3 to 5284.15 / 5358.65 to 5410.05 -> 0.52 angstrom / 3.06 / 3.17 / 3.13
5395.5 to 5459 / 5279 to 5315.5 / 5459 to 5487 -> 2.03 angstrom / 3.28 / 3.1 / 3.15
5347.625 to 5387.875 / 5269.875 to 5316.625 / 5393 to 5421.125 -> -2.78 angstrom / 3.26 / 2.97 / 3.07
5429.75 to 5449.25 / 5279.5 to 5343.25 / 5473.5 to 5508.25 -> 0.77 angstrom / 3.23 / 3.27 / 3.26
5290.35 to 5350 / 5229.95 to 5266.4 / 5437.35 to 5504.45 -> -2.97 angstrom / 3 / 3.19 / 3.06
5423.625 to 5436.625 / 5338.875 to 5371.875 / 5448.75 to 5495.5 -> 0.58 angstrom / 3.19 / 3.19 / 3.19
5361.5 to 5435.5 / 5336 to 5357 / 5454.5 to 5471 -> -1.51 angstrom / 3.09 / 3.04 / 3.07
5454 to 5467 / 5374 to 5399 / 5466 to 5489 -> 0.27 angstrom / 3.28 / 3.09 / 3.13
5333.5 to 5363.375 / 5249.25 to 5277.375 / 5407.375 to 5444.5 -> -1.22 angstrom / 3.07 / 3.06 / 3.06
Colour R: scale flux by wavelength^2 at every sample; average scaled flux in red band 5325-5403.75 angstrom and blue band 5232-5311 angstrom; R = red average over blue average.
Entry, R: 1.06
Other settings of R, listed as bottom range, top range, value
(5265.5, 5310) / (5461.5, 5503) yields 1.11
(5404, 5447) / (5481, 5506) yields 1.10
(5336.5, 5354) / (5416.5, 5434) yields 1.04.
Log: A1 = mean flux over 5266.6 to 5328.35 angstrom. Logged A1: 3.24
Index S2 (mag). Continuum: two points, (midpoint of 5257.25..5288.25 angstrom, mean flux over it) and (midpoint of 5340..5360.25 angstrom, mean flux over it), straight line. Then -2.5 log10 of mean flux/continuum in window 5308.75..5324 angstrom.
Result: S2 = -0.12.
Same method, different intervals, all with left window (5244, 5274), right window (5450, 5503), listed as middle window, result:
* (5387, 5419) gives 0.07 mag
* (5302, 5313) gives -0.07 mag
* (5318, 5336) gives -0.06 mag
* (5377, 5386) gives -0.13 mag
